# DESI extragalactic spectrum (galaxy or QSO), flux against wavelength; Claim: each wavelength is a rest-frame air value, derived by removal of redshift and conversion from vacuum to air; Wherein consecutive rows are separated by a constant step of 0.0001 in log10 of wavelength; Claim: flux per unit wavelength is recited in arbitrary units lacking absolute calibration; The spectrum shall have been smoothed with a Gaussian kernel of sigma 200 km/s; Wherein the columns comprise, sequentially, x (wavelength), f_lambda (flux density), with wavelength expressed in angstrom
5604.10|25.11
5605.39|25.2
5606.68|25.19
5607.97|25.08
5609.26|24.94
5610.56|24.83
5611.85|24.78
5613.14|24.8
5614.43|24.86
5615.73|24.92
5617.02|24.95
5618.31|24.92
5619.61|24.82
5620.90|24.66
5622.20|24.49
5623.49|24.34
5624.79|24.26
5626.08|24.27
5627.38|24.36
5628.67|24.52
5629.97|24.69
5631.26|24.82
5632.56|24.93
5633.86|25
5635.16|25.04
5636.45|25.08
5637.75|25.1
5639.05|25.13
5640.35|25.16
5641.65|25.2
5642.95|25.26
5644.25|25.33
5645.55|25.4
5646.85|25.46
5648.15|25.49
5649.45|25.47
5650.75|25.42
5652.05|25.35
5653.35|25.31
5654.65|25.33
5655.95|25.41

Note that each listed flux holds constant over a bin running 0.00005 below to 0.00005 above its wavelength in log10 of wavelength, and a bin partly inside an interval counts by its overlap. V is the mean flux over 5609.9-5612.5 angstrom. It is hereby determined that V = 24.8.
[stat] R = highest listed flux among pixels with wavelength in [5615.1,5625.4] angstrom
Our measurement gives 24.95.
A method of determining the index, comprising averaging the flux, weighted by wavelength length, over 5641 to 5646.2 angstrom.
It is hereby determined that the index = 25.3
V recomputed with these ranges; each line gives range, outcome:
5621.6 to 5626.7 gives 24.4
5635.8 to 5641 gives 25.1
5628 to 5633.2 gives 24.8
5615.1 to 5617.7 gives 25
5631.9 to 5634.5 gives 24.9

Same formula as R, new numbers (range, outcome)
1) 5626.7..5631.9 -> 24.82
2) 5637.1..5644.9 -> 25.33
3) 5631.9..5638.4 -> 25.1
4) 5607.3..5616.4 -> 25.08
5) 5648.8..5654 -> 25.47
